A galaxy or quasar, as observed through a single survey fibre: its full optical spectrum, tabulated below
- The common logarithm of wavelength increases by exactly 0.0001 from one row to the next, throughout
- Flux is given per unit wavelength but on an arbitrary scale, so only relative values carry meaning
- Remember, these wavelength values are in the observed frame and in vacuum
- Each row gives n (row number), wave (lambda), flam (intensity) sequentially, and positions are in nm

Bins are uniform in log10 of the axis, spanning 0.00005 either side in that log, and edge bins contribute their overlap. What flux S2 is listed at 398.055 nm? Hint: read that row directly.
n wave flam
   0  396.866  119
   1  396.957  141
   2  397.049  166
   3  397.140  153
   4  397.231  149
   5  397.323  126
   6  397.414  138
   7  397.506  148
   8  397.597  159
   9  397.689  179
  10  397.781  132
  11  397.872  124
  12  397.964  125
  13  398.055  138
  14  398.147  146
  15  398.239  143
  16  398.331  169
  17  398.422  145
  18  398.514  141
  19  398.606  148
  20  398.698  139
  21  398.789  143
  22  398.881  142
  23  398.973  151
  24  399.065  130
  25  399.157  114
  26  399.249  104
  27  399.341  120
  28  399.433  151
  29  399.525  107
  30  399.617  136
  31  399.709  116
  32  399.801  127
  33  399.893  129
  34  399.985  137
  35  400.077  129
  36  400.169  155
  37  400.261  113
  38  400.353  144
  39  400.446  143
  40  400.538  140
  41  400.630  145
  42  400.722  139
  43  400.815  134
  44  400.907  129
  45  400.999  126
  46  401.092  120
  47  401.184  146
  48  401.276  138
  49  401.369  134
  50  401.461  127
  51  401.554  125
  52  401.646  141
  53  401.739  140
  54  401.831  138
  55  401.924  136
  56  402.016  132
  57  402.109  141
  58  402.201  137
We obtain 138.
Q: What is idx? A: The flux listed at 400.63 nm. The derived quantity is 145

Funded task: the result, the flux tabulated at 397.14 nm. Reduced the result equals 153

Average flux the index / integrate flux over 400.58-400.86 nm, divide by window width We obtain 139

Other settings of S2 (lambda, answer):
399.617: 136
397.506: 148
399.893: 129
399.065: 130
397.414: 138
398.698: 139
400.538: 140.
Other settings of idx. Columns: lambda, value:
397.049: 166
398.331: 169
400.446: 143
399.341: 120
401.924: 136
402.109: 141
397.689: 179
